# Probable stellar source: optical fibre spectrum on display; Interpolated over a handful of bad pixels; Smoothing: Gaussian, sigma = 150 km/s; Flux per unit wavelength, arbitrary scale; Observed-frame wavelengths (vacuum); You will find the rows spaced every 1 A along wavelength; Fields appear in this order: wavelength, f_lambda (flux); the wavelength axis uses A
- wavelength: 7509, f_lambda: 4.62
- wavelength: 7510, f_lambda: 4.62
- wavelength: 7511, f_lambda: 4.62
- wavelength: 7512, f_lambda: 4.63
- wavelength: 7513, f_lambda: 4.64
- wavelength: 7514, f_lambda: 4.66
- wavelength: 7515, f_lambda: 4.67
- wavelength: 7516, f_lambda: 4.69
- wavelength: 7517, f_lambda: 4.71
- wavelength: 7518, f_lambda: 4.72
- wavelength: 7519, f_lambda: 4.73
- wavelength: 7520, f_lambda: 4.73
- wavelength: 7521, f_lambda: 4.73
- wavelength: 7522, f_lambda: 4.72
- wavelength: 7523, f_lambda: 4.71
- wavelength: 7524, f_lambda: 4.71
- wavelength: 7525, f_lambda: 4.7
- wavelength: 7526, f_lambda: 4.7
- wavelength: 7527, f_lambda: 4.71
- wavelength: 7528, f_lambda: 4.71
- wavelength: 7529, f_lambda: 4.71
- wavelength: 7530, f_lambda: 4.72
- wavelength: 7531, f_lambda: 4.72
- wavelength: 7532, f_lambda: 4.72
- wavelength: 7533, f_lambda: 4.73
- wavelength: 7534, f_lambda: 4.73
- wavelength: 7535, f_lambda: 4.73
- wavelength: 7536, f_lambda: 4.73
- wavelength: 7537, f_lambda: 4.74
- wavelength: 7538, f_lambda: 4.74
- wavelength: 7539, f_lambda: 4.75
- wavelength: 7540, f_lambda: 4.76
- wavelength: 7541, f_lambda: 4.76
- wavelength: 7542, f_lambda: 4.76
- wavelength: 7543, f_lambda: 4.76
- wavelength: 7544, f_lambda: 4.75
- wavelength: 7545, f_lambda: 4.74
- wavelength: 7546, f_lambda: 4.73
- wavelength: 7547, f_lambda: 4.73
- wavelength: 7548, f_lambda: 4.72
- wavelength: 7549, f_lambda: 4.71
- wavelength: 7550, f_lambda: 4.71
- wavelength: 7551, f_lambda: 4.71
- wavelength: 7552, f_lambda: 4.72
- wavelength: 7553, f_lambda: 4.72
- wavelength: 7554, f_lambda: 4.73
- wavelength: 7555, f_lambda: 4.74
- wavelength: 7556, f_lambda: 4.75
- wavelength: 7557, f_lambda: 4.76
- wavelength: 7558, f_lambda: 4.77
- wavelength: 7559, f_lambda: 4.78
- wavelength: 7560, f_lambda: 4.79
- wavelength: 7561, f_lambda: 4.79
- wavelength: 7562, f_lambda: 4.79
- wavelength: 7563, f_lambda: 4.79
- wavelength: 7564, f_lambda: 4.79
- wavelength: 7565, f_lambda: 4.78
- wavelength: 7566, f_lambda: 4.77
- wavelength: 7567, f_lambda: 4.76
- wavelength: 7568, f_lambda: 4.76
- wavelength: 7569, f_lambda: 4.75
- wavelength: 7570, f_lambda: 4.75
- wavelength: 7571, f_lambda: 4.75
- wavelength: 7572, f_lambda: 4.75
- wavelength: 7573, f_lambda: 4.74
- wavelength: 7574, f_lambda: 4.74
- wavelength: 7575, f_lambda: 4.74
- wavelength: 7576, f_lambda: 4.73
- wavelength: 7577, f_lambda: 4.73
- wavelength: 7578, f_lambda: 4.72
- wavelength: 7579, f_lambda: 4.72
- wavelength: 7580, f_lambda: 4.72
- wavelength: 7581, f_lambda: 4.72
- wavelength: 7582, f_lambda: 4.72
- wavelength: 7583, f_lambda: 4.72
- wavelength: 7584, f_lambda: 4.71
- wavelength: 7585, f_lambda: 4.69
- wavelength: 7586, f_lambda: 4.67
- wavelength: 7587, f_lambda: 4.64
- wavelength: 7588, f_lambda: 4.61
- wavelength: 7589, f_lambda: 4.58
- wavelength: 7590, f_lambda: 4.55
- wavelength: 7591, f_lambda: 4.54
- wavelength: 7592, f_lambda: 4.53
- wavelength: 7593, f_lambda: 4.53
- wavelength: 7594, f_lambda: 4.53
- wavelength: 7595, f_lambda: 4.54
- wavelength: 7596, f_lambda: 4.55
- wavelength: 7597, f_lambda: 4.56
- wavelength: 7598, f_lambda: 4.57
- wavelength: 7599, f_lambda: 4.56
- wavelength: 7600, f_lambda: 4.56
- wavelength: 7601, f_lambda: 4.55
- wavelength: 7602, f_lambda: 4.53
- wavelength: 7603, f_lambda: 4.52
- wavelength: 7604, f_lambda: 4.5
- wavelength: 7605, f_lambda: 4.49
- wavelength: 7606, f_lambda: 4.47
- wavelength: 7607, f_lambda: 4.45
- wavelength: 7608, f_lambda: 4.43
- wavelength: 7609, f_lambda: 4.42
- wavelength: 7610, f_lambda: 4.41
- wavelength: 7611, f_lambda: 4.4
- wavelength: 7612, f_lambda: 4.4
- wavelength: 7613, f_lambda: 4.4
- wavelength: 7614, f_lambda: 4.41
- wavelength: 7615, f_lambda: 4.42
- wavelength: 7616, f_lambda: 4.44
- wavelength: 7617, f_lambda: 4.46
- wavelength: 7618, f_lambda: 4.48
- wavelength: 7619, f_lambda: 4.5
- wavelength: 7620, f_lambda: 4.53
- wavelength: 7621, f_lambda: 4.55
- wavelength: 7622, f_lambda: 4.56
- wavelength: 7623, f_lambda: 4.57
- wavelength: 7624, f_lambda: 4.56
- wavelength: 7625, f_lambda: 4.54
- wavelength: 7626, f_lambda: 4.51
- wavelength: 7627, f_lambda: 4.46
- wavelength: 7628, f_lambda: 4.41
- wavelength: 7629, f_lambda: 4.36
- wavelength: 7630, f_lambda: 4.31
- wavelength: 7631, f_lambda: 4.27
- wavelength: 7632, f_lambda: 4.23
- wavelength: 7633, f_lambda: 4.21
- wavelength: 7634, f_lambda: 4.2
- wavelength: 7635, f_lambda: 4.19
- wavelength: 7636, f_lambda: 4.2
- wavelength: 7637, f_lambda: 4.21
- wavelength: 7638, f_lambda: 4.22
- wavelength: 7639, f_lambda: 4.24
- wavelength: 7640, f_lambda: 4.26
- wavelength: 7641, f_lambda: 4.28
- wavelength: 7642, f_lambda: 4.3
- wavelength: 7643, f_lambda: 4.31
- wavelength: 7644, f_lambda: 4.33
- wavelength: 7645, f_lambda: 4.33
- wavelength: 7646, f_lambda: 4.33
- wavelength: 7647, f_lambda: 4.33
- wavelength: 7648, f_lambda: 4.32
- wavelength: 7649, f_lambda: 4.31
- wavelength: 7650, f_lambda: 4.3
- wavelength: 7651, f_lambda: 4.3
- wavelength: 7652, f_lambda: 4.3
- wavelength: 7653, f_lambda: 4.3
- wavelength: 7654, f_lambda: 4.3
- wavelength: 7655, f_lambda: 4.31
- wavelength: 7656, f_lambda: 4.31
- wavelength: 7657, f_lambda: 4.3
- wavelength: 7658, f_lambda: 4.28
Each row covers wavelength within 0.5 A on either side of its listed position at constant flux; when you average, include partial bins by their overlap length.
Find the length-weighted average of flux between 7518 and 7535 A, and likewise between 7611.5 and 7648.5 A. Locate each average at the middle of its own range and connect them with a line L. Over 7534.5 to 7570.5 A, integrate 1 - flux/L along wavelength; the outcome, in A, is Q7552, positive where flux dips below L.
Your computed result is -0.9 A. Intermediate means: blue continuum 4.72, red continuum 4.37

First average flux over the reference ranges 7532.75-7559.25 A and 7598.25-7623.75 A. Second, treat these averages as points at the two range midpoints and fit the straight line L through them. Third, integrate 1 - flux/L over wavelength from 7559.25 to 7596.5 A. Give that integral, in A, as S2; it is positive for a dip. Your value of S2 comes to -0.7 A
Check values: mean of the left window 4.74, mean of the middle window 4.69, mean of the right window 4.48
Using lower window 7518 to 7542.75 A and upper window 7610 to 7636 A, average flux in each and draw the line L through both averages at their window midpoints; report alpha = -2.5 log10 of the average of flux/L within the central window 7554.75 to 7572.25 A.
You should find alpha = -0.04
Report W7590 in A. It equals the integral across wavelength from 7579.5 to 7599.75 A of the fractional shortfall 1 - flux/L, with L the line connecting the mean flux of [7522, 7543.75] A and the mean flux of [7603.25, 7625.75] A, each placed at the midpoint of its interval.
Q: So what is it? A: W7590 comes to -0.3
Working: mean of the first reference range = 4.73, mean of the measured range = 4.61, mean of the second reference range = 4.47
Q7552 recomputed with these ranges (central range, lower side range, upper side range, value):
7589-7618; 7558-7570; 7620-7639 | 0.2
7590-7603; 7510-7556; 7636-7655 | -0.2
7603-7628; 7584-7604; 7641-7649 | -0.1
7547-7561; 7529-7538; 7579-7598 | -0.2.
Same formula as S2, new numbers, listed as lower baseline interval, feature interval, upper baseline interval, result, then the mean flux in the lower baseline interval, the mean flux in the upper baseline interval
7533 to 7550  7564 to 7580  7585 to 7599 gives -0.4 A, 4.74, 4.57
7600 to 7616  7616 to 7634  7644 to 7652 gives -0.2 A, 4.46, 4.32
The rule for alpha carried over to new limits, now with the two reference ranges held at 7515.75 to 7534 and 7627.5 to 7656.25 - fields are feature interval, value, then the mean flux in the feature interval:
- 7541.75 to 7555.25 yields -0.02 mag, 4.73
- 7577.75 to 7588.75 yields -0.05 mag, 4.69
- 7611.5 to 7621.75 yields -0.02 mag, 4.46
